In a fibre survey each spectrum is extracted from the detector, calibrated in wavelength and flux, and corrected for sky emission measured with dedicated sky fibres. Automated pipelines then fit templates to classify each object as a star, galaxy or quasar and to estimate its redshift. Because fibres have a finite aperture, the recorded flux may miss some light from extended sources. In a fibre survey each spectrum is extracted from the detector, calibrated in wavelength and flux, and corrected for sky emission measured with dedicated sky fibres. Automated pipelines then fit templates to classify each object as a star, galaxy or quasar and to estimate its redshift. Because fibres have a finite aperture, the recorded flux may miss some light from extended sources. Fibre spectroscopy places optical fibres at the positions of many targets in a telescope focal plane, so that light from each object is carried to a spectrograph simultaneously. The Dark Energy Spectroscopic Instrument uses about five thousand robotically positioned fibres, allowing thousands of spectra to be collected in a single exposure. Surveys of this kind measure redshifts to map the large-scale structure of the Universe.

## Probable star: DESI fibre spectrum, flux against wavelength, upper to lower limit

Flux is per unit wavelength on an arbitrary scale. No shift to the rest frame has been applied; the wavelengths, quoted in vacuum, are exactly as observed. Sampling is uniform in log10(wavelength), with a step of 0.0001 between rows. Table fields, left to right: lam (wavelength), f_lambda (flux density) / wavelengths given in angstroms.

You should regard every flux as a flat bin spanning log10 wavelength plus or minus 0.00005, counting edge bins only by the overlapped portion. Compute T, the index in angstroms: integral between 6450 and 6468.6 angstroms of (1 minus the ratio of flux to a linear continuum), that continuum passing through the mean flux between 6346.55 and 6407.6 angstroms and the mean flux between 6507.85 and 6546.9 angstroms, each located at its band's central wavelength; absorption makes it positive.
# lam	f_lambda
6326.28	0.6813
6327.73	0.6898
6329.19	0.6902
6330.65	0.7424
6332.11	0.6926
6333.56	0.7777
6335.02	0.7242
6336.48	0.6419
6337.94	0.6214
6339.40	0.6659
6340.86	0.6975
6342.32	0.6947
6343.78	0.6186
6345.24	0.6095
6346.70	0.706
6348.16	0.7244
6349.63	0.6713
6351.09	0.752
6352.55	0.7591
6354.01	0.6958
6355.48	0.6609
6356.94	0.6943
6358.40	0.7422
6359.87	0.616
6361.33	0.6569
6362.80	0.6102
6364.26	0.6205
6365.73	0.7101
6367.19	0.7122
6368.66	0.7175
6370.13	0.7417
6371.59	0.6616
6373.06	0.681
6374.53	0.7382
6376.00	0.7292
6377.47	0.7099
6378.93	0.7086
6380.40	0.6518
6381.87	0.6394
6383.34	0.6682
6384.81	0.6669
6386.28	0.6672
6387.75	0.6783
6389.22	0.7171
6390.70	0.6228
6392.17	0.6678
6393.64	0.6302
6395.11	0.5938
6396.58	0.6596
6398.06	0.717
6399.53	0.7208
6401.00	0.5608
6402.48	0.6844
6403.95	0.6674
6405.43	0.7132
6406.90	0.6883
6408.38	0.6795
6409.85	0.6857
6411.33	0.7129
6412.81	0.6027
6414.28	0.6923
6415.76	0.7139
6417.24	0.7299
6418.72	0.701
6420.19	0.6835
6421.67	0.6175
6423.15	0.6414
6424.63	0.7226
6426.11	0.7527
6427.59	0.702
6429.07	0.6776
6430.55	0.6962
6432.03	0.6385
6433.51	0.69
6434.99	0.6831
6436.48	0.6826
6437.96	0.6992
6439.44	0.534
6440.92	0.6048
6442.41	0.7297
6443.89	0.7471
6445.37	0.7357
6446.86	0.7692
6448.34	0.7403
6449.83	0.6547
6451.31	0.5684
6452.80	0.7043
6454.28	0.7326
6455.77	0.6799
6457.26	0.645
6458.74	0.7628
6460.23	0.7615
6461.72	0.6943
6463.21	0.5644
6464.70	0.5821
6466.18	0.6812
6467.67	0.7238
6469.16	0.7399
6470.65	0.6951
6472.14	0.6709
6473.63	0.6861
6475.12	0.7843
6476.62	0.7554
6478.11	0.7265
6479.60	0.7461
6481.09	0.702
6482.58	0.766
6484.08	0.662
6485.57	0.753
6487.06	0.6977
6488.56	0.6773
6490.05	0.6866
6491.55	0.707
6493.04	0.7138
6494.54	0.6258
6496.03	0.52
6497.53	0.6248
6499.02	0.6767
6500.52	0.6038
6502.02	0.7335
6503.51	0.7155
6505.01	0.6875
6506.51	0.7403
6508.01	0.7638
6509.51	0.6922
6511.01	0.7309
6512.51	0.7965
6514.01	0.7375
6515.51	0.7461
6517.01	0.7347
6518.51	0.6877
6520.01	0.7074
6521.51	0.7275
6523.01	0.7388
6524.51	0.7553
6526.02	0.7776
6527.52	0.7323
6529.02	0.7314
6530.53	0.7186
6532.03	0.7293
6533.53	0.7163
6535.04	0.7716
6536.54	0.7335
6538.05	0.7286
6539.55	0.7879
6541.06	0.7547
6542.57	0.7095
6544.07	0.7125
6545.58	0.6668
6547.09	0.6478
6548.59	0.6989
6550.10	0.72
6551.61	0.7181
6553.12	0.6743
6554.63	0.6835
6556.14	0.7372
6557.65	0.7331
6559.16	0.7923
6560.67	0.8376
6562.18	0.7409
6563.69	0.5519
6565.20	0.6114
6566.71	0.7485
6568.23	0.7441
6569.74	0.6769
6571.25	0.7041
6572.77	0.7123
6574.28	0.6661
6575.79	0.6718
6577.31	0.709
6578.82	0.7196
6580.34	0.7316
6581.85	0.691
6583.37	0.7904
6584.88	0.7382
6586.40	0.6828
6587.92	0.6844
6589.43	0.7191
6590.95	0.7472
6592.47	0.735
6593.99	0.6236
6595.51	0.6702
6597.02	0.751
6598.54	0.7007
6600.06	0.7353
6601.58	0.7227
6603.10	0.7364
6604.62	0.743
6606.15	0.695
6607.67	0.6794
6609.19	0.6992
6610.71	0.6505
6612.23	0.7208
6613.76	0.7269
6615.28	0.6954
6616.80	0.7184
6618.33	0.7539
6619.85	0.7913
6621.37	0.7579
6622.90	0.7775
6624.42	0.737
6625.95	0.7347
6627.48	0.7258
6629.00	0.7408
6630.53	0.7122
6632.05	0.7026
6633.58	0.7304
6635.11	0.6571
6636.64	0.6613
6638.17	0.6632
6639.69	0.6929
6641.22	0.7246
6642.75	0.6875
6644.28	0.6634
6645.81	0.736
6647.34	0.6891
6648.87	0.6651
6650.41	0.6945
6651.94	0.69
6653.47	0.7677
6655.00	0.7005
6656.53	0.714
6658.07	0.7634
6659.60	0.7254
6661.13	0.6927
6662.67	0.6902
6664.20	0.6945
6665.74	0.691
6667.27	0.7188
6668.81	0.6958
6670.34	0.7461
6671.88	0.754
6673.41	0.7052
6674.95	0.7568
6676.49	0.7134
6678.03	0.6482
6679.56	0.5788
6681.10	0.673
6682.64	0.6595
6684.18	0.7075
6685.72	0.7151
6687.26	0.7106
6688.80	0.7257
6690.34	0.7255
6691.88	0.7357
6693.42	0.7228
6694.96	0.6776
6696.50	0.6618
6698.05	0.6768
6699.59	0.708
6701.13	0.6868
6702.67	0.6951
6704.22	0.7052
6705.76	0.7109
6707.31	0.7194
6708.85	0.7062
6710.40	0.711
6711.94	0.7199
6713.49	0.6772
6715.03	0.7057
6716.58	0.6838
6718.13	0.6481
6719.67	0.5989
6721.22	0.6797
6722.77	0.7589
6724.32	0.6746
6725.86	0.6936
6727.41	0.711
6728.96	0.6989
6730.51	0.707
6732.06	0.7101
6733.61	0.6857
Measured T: 0.9 angstroms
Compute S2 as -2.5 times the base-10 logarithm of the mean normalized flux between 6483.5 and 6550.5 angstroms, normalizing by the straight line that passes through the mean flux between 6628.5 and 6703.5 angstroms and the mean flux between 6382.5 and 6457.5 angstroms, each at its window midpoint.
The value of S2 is -0.037 mag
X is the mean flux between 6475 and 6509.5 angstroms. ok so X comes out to 0.697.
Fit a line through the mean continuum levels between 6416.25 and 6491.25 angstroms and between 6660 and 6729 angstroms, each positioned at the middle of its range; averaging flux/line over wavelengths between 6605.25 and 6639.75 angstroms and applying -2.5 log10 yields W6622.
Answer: -0.03 mag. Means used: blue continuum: 0.694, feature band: 0.715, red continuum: 0.697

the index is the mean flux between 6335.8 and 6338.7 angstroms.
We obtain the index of 0.632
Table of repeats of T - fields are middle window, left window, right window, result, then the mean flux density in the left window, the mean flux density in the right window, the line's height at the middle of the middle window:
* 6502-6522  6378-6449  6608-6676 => -0.99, 0.679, 0.714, 0.694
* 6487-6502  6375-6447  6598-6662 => 0.80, 0.679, 0.714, 0.692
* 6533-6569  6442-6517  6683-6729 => -0.90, 0.701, 0.698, 0.7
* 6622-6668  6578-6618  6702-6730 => -0.20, 0.712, 0.694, 0.705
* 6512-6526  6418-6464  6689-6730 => -1.02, 0.684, 0.696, 0.688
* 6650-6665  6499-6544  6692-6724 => -0.23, 0.73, 0.693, 0.703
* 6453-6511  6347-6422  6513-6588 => 0.73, 0.682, 0.719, 0.704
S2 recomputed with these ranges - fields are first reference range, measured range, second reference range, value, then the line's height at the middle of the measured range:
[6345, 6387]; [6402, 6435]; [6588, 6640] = 0.01 mag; 0.694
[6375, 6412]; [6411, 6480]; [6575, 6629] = -0.01 mag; 0.685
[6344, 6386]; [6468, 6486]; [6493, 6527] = -0.03 mag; 0.702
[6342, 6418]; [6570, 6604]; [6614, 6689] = -0.01 mag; 0.702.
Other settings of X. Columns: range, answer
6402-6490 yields 0.692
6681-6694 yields 0.71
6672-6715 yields 0.699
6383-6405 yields 0.662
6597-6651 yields 0.713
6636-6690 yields 0.701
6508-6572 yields 0.723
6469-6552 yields 0.714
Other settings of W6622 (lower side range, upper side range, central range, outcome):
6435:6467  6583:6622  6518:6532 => -0.05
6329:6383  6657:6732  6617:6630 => -0.08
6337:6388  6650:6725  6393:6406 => 0.04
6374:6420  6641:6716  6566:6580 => -0.02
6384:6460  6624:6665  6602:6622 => -0.03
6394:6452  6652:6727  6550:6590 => -0.03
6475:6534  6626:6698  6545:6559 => 0.01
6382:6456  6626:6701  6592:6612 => -0.01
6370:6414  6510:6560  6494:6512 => 0.06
